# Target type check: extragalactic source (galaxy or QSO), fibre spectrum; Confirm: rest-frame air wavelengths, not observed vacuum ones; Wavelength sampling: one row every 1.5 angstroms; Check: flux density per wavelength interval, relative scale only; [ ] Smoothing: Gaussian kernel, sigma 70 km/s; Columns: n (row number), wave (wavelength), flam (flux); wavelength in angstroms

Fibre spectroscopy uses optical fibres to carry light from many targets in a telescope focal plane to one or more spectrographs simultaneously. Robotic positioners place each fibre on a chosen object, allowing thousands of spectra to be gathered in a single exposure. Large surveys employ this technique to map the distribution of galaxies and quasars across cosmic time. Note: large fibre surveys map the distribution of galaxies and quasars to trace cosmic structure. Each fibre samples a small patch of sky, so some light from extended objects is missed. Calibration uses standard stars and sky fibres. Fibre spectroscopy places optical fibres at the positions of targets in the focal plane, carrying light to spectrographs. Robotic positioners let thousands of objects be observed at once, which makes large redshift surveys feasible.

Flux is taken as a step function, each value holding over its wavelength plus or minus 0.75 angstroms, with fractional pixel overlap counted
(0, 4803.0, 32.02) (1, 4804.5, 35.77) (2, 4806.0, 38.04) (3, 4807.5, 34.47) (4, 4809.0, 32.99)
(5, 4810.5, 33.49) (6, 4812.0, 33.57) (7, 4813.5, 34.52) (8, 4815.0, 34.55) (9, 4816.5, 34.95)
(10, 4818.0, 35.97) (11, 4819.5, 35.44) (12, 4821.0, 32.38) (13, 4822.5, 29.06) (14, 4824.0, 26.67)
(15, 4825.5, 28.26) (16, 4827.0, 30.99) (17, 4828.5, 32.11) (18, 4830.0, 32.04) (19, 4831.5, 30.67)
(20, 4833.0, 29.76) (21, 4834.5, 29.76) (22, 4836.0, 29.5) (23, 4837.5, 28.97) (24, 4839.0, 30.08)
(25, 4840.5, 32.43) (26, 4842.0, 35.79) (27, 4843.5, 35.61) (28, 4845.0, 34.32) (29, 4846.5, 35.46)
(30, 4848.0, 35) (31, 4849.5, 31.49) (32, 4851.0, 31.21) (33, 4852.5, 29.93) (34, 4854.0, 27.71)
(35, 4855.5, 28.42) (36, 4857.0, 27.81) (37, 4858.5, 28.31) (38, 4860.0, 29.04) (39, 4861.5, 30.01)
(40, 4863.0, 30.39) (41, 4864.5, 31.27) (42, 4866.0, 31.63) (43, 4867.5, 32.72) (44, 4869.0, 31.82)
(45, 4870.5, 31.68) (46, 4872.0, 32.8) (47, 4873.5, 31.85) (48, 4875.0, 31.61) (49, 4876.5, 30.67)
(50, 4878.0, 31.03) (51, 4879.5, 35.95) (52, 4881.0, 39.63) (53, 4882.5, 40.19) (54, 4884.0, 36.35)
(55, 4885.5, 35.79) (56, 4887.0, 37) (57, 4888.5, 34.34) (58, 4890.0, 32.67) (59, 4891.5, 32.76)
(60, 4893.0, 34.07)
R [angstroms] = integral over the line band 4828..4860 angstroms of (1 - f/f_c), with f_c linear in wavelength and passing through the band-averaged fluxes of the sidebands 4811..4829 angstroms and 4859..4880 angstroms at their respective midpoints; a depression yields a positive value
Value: 0.8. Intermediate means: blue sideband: 32.4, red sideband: 31.5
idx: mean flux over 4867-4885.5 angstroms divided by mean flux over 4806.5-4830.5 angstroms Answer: 1.0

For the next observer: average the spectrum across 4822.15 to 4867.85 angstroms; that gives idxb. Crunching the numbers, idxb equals 30.9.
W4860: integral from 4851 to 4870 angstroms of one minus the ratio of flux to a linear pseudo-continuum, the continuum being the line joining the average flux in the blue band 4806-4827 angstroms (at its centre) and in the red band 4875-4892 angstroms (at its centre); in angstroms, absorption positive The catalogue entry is 2.4 angstroms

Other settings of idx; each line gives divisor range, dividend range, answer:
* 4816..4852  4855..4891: 1.02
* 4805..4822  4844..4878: 0.90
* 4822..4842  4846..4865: 1.00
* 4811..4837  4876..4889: 1.13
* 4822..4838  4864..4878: 1.06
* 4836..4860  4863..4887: 1.07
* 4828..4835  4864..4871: 1.03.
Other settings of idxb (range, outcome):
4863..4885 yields 33.4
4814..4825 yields 32.7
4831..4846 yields 31.8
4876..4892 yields 35.2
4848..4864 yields 29.7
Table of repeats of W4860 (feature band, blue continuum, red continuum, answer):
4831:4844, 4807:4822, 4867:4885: 1.0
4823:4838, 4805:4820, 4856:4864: 1.3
